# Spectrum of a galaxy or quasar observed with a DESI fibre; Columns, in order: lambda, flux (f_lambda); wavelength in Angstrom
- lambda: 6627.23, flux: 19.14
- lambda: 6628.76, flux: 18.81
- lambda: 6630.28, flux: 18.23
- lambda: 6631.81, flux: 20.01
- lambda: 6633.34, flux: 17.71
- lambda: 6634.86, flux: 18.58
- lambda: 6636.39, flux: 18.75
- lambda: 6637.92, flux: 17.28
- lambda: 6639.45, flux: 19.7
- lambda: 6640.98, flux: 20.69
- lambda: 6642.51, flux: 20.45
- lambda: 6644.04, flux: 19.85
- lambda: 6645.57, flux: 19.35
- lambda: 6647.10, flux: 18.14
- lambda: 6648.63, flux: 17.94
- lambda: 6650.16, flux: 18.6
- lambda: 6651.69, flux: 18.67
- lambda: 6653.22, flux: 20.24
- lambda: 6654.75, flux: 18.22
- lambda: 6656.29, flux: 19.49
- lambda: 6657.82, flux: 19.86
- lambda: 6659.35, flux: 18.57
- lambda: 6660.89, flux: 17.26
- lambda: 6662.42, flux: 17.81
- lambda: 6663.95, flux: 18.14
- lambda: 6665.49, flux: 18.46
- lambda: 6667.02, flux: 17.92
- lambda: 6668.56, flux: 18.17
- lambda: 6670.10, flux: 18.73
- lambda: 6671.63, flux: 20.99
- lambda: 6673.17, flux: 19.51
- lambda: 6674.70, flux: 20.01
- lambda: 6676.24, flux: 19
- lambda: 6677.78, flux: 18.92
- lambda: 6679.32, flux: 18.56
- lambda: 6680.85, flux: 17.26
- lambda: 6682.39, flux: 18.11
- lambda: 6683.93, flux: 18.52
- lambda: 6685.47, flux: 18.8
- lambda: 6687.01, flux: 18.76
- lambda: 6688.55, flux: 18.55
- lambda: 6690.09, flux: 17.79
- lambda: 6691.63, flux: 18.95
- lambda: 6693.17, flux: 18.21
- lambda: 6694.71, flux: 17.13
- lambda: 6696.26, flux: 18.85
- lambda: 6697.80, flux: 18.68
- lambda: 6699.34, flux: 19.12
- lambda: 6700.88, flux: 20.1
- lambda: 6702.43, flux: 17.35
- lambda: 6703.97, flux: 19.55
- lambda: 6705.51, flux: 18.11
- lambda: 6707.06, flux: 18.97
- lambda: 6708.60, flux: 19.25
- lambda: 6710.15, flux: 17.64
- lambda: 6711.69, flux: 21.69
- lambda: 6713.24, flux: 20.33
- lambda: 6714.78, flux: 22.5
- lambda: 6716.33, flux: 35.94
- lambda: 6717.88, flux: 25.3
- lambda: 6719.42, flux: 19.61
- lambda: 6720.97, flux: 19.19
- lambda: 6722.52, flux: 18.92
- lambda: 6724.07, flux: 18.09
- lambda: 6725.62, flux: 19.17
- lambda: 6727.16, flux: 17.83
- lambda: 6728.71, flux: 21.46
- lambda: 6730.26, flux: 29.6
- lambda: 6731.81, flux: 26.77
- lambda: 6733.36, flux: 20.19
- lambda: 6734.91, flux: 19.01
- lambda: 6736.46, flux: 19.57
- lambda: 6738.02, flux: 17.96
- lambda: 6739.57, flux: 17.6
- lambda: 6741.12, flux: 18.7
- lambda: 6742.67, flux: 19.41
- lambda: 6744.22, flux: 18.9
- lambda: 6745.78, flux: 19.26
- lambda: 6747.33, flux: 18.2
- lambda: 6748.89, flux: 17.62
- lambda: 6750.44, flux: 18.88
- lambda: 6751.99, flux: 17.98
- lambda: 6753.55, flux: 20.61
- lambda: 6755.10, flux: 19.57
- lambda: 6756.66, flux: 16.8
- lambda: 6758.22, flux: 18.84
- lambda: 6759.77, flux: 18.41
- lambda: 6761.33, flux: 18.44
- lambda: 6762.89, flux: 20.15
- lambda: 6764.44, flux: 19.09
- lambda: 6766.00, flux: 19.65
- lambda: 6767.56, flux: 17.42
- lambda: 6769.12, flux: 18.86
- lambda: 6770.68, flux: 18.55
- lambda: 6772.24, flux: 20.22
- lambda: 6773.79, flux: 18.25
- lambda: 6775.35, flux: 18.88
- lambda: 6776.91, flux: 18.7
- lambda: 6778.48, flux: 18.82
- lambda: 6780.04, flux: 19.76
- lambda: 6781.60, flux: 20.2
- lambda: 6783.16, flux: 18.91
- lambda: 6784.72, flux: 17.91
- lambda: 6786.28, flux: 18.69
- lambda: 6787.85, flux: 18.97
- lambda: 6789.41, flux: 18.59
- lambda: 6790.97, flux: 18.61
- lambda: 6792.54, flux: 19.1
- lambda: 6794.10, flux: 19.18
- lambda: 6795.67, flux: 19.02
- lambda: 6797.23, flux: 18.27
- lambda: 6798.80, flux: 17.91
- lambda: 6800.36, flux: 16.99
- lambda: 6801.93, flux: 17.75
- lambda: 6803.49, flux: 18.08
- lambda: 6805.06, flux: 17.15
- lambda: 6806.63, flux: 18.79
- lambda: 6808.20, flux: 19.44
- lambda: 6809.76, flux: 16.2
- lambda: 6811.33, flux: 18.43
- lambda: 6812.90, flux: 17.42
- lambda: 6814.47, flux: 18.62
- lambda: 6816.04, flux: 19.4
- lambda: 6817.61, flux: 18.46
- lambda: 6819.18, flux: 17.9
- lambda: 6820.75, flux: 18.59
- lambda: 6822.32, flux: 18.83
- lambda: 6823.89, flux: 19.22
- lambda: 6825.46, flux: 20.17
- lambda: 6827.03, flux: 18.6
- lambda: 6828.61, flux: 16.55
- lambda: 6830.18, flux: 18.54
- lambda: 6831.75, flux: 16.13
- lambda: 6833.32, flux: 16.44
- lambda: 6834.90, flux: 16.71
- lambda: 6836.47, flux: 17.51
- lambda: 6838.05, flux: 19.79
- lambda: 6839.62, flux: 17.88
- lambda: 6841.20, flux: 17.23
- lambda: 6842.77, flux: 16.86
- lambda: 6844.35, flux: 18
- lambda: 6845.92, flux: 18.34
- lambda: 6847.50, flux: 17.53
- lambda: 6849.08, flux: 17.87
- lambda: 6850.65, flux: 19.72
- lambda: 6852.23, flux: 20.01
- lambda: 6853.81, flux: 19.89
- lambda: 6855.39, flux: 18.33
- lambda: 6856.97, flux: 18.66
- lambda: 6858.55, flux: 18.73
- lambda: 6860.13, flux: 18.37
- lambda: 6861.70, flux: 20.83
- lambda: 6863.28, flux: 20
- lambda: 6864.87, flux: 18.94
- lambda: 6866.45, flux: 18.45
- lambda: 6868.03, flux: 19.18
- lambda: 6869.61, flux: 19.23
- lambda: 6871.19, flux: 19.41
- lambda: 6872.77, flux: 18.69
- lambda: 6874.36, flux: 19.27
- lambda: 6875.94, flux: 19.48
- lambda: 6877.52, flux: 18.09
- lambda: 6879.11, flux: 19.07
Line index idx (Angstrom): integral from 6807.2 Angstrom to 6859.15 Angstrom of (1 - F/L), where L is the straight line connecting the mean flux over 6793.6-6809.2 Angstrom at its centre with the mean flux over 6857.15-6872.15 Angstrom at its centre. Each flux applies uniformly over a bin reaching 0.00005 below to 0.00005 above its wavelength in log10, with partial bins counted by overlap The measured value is 1.3 Angstrom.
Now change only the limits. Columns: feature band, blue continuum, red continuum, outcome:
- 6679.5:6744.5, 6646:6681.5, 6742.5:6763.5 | -4.1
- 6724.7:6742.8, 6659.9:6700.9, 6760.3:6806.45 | -1.9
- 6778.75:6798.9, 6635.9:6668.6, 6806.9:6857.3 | -0.6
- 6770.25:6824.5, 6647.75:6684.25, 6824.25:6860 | -0.8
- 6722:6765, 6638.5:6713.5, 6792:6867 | -2.1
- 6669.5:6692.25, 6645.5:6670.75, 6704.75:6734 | 1.0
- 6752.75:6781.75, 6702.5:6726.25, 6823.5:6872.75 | 1.4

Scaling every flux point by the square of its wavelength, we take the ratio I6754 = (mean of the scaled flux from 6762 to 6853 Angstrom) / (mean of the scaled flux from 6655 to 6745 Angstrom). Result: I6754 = 0.97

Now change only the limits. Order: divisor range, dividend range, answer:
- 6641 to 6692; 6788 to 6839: 1.01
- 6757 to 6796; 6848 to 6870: 1.04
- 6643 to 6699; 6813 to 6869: 1.04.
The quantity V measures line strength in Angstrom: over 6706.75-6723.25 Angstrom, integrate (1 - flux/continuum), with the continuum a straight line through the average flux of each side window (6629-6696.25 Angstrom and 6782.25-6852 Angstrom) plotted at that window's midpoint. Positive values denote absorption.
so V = -2.9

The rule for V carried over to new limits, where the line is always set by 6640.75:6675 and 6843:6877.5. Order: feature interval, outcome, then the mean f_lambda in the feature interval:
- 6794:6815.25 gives 1.0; 18.1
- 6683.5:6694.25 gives 0.3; 18.5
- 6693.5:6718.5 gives -2.1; 20.6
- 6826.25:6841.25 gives 1.1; 17.5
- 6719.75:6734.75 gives -1.7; 21.1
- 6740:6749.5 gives 0.1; 18.7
